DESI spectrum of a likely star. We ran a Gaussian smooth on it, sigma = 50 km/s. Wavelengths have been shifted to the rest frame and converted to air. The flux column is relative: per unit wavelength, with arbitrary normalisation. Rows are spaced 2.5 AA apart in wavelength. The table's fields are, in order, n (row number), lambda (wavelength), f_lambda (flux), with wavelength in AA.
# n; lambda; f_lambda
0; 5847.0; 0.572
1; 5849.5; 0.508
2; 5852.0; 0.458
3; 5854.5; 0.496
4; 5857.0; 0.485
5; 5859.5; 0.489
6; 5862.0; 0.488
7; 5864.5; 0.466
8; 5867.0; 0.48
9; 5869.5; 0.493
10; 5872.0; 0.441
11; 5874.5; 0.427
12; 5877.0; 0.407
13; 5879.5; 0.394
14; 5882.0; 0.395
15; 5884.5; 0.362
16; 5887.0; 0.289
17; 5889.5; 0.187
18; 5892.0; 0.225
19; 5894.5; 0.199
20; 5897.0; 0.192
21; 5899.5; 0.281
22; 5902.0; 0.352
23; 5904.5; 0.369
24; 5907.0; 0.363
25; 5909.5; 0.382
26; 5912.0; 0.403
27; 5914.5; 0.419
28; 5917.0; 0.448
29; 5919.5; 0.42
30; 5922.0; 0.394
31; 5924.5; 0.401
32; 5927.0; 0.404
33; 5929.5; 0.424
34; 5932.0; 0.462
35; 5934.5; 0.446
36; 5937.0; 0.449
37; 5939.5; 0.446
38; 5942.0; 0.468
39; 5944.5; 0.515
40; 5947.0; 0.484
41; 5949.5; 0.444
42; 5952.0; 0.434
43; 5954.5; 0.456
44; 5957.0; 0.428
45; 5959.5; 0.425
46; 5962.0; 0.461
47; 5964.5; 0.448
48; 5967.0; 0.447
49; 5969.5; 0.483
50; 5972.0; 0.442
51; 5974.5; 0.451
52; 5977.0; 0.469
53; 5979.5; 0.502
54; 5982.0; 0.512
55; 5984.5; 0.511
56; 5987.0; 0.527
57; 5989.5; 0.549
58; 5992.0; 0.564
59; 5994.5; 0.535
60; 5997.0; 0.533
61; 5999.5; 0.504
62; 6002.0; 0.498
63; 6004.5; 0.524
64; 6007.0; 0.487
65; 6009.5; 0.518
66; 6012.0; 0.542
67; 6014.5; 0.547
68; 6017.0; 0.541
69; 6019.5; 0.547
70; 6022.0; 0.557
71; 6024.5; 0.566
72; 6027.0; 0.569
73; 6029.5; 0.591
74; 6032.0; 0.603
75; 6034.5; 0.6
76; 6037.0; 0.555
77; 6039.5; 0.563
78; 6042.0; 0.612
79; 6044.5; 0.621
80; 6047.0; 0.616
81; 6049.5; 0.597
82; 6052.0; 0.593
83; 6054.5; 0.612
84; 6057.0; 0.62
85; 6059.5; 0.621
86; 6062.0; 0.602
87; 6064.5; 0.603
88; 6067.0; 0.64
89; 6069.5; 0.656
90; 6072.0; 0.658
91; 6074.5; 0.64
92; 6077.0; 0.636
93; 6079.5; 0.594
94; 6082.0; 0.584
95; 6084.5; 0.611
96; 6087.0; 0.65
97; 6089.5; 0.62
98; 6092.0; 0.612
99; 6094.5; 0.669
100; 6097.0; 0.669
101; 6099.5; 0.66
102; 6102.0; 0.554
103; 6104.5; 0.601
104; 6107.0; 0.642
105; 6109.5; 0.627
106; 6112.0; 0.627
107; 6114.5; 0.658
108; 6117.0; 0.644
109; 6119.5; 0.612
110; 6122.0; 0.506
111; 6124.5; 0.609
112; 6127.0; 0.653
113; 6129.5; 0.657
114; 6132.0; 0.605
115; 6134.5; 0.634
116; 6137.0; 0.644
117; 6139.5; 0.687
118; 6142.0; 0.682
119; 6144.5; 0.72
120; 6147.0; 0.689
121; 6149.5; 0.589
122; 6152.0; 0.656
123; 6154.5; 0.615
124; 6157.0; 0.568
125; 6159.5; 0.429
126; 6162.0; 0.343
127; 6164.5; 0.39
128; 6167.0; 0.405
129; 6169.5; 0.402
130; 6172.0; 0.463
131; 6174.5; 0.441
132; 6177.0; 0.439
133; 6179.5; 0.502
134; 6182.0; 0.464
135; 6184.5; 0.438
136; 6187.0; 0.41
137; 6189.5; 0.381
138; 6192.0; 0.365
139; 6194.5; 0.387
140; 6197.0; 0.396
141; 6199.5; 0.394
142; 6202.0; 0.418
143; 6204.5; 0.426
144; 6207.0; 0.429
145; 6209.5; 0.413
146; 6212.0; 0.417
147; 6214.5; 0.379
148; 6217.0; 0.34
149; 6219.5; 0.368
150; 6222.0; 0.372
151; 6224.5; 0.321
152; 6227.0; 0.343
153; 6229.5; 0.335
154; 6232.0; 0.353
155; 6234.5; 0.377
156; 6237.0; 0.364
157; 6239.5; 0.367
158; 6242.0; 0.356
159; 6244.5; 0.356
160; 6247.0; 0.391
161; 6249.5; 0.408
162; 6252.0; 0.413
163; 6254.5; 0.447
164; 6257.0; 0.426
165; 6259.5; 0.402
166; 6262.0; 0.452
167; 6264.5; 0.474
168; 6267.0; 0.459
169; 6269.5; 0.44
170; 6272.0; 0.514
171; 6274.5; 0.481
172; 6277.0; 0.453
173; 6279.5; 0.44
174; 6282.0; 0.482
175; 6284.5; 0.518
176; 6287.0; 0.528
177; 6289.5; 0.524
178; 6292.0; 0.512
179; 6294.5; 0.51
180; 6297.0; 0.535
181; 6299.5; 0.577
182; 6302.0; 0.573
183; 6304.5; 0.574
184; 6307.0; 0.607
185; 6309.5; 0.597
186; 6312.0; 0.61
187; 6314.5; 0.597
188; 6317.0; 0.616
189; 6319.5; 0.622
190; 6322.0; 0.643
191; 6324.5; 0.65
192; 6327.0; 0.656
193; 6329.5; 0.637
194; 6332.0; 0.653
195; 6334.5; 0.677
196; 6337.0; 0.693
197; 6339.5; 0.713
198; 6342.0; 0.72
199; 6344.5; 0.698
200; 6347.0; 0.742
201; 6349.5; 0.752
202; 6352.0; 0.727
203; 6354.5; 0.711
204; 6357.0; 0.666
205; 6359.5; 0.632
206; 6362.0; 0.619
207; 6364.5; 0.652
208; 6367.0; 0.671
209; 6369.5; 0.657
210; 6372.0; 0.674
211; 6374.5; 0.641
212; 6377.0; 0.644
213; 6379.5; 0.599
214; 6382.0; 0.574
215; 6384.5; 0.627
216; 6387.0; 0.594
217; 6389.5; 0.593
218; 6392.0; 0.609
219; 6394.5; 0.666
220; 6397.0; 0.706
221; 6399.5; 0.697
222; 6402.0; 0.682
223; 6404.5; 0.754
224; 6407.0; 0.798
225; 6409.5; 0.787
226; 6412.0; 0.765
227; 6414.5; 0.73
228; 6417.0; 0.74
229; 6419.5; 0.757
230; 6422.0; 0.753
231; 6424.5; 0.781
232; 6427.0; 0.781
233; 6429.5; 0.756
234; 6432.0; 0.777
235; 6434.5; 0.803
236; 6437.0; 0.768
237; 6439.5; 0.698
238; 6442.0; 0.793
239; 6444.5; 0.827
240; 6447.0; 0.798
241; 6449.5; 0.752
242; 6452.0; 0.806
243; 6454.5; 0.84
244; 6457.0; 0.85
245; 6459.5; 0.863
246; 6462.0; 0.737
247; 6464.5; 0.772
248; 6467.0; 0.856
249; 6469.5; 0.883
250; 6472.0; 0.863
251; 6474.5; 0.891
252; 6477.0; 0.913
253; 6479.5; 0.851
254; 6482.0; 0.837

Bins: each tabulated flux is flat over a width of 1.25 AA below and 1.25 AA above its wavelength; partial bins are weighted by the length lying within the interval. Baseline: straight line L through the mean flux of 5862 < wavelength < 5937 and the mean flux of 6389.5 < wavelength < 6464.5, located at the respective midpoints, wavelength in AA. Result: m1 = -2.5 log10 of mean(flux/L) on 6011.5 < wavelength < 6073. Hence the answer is -0.22 mag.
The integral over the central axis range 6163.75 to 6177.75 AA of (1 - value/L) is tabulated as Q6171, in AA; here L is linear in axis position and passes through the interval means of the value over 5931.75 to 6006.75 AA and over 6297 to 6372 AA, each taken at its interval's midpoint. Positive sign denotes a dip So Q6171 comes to 3.7 AA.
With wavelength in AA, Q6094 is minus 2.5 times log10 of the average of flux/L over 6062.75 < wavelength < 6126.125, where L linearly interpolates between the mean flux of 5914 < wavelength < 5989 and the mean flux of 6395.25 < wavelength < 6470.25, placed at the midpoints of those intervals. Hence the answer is -0.14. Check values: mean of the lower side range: 0.455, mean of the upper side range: 0.776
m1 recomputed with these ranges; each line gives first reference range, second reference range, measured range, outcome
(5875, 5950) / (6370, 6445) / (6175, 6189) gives 0.247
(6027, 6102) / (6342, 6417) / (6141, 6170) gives 0.168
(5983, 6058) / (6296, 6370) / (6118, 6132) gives -0.033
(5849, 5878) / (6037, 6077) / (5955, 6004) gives 0.143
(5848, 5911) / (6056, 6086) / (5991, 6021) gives 0.028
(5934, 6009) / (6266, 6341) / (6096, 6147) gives -0.214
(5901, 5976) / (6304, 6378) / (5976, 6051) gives -0.157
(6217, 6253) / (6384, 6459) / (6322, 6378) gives -0.134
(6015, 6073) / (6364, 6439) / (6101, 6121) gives -0.006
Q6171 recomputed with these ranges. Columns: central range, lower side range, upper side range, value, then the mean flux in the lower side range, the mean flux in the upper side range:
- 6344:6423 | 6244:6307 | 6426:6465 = -1.14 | 0.48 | 0.789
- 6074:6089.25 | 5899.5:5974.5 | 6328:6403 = -3.28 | 0.429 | 0.664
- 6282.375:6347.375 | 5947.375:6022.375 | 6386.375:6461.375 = 7.36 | 0.495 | 0.752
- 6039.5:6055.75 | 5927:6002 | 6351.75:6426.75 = -2.79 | 0.476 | 0.684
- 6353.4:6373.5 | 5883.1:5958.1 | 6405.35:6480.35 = 2.09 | 0.385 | 0.799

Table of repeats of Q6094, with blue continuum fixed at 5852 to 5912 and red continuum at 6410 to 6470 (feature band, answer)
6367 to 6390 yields 0.18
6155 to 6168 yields 0.31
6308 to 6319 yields 0.15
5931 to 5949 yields -0.11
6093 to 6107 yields -0.17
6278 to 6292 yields 0.33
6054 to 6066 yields -0.20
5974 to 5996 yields -0.14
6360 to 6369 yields 0.13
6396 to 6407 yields 0.06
